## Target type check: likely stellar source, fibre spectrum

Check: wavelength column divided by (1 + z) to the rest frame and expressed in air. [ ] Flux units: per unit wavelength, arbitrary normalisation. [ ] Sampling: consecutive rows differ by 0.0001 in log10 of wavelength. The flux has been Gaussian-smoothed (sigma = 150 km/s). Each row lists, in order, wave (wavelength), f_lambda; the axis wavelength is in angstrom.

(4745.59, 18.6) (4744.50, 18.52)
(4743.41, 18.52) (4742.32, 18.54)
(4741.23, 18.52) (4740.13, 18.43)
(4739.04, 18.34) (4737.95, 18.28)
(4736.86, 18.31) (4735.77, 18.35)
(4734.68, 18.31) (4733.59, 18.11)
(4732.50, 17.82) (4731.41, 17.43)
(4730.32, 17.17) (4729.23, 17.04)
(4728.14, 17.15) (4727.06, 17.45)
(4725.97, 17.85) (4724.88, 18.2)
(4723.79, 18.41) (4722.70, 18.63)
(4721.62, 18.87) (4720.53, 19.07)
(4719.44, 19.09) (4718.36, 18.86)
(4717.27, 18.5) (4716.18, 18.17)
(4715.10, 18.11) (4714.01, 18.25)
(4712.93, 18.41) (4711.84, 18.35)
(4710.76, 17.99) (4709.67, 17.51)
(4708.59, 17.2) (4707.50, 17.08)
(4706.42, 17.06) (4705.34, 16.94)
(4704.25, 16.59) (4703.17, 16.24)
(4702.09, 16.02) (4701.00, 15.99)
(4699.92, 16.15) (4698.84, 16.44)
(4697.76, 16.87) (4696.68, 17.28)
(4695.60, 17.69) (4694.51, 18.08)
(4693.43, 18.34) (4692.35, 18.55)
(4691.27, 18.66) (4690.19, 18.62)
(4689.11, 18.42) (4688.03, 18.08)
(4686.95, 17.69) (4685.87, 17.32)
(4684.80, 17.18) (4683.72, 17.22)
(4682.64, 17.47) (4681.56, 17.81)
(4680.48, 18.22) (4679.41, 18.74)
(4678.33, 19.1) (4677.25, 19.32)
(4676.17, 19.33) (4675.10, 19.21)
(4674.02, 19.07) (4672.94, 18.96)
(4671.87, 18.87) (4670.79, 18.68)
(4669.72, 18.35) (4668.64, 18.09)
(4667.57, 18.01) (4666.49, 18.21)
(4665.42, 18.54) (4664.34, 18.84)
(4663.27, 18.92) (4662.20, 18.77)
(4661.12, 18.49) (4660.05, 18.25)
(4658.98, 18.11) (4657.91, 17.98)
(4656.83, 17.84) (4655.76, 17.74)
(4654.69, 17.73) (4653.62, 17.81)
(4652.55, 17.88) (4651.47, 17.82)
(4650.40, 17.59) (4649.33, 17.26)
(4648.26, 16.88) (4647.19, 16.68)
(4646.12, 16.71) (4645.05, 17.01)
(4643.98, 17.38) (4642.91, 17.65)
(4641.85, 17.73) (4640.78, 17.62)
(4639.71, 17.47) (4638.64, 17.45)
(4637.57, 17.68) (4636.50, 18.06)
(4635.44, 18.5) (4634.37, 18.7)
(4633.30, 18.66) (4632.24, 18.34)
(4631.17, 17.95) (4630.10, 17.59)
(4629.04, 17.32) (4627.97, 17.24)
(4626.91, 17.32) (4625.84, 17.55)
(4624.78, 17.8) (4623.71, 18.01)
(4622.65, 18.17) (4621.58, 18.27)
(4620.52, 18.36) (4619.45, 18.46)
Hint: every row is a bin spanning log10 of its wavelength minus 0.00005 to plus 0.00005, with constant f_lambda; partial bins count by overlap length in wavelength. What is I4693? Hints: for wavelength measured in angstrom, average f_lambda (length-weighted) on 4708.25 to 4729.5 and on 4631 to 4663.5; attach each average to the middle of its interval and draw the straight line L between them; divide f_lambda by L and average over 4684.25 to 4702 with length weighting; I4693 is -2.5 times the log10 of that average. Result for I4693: 0.03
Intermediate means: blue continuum 17.8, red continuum 18.2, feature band 17.5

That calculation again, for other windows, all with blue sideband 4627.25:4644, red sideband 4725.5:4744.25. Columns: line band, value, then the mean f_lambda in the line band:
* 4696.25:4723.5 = 0.02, 17.6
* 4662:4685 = -0.04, 18.5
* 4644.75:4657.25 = 0.03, 17.4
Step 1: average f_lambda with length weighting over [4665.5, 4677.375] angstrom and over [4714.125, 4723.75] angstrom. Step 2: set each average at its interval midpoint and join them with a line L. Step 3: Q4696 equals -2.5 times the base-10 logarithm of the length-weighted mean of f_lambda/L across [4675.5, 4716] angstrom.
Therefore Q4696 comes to 0.06 mag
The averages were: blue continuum 18.7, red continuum 18.6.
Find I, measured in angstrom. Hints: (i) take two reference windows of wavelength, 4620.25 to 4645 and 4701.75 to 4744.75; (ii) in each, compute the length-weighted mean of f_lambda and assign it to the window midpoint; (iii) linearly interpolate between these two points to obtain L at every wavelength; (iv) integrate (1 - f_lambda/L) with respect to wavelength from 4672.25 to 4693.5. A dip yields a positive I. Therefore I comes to -0.6 angstrom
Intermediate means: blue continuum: 17.8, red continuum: 18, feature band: 18.4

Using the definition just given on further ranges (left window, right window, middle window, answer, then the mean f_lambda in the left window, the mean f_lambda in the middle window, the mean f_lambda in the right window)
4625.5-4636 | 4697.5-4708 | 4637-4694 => -2.7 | 17.9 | 18.1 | 16.5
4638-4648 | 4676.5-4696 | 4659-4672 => -0.5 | 17.3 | 18.5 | 18.1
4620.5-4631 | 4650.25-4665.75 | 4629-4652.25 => 0.4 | 17.7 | 17.6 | 18.2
